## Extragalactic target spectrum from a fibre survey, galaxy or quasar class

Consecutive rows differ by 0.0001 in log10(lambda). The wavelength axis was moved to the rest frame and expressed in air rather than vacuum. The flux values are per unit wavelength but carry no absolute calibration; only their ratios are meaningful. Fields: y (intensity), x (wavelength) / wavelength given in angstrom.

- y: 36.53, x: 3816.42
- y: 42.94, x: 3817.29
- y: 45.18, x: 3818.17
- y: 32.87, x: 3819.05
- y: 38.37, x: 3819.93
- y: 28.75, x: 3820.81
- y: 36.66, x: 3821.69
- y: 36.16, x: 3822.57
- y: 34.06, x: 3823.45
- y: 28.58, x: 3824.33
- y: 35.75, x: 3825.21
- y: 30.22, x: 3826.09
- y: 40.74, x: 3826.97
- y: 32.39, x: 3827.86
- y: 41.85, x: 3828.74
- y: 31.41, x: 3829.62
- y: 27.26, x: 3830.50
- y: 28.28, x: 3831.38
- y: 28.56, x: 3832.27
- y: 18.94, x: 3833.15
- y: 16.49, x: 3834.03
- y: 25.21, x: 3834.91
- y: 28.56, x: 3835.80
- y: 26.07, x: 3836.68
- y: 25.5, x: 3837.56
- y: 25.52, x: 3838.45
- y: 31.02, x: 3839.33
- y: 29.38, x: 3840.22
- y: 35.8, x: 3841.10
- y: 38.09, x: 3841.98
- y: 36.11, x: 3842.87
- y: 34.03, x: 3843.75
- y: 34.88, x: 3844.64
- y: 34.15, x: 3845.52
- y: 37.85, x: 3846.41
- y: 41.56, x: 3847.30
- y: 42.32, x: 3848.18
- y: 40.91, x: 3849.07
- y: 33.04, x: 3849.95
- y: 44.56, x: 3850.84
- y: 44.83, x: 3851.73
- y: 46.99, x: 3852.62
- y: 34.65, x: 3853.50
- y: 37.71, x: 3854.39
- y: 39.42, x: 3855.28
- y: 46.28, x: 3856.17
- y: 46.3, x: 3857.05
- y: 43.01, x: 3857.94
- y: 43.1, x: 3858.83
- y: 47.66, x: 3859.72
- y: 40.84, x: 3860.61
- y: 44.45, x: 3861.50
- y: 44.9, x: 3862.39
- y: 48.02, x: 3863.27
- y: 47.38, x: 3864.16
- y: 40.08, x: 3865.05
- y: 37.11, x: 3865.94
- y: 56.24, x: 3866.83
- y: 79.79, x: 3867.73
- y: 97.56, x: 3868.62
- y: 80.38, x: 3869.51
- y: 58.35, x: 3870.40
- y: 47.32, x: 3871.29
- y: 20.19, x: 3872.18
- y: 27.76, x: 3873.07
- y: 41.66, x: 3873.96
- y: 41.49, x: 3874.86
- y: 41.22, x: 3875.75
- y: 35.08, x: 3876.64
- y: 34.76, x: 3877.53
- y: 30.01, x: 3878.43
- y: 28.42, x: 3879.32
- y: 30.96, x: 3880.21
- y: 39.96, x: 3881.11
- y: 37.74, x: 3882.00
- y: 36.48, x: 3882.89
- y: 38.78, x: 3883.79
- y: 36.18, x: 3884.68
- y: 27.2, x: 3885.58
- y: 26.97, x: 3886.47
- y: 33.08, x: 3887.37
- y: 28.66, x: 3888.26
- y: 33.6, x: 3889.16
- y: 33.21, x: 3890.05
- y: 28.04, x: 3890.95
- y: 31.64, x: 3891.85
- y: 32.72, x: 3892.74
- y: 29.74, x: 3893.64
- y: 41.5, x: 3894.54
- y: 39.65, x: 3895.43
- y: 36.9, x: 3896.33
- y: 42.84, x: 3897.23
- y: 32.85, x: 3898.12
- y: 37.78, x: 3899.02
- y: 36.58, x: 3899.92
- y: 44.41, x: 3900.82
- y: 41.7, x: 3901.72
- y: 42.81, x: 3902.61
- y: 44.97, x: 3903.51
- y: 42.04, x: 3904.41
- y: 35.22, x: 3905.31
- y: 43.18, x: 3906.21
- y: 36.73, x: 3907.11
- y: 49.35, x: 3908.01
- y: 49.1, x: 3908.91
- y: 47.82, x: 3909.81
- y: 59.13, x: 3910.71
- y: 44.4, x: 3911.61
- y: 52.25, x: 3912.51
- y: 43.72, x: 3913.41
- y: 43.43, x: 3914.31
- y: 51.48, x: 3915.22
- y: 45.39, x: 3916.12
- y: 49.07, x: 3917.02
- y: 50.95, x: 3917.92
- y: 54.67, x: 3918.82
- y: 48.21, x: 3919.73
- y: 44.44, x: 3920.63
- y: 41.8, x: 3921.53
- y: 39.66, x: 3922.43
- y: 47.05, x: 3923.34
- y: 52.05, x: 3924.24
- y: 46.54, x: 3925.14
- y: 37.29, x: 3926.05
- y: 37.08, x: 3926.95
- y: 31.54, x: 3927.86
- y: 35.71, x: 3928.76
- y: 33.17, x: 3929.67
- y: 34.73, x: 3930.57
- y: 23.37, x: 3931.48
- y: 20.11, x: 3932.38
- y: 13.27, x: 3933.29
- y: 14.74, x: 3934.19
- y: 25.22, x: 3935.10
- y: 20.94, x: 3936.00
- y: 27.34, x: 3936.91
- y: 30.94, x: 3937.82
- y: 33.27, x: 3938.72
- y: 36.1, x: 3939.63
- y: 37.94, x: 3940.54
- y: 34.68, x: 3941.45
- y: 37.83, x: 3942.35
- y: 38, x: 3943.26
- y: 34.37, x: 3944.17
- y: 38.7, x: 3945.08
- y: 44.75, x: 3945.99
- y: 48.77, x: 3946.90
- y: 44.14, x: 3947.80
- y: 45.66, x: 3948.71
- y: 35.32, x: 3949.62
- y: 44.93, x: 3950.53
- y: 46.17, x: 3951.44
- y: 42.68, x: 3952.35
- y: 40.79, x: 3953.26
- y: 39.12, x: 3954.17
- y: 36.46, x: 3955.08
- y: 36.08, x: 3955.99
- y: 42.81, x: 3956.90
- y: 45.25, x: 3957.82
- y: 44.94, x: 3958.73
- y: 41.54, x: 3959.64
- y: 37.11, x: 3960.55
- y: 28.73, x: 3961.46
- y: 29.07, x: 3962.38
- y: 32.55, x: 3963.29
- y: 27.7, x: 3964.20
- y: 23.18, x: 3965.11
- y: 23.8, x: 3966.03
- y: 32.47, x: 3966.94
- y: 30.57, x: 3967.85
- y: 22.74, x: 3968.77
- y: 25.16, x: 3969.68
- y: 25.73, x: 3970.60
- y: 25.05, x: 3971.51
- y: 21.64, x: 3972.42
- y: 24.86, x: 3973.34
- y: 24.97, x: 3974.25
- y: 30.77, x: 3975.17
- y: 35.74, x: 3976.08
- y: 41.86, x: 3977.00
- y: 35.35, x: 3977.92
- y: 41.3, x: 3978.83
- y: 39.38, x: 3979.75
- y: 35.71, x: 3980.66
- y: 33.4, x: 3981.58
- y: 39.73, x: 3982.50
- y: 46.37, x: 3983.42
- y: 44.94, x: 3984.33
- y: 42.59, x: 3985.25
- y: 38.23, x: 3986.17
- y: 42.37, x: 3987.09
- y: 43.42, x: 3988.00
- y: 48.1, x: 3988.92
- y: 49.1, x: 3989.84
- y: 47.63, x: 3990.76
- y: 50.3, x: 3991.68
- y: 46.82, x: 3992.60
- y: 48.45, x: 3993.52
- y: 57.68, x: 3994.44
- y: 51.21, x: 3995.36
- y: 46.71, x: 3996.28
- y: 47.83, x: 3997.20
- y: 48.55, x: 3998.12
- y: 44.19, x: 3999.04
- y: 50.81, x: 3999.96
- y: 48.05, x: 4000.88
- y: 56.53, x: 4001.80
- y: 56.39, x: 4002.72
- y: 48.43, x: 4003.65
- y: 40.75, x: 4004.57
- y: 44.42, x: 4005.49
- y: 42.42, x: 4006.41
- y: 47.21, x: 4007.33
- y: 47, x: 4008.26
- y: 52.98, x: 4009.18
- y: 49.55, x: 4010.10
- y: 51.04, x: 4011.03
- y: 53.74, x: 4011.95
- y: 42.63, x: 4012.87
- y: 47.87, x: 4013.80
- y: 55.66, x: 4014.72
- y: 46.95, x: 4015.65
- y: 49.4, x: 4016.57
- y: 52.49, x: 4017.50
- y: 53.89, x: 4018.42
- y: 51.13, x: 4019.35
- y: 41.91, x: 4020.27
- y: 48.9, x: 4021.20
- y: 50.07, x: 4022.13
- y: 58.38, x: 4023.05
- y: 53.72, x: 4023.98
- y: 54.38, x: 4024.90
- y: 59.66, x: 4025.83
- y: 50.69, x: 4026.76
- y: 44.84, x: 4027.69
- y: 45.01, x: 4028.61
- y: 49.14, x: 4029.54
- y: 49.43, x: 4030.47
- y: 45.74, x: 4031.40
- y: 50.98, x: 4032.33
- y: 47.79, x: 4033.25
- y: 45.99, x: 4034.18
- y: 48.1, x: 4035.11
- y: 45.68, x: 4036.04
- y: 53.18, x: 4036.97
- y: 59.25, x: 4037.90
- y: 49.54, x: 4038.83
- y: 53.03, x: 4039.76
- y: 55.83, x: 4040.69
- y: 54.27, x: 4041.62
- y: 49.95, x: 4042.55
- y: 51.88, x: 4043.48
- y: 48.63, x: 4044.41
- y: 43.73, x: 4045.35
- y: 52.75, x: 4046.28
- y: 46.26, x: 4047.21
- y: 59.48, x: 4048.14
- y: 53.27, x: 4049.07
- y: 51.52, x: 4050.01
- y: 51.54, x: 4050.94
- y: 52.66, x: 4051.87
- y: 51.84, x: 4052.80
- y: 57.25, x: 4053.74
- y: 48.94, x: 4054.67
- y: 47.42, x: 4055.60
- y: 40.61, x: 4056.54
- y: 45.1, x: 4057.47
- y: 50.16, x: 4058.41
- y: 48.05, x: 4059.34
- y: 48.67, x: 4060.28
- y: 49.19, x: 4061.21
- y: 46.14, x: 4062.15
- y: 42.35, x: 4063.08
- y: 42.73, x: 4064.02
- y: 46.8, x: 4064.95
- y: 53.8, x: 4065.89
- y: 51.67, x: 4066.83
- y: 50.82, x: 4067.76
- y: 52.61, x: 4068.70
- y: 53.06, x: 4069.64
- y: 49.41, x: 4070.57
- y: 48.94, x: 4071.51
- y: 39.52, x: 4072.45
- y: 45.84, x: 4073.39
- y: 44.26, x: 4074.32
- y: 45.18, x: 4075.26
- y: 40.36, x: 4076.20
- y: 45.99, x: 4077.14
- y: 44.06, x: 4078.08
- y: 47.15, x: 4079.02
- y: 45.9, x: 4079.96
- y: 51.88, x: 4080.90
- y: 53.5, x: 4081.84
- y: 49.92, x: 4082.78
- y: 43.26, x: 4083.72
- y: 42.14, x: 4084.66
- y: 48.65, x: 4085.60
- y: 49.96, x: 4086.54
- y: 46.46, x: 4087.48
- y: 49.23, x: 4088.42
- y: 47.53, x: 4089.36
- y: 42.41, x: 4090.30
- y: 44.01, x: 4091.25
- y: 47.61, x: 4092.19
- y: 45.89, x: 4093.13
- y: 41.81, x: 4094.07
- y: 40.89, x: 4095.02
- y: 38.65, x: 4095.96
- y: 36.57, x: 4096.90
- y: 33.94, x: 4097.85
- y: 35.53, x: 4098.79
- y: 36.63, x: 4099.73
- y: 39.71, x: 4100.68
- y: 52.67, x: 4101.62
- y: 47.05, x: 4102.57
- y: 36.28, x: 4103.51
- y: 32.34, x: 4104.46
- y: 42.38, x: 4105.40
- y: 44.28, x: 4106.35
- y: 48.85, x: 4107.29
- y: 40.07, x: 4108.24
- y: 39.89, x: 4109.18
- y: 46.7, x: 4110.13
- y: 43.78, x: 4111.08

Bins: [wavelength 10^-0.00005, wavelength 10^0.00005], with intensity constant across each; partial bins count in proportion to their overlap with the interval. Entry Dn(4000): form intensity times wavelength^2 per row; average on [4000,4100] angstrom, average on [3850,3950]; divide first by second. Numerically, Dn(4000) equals 1.3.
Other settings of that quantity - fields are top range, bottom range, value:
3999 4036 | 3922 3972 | 1.48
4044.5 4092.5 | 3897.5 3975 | 1.37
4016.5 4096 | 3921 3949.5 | 1.48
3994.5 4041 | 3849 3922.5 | 1.26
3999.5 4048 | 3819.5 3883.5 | 1.41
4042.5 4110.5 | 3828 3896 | 1.35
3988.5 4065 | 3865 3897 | 1.34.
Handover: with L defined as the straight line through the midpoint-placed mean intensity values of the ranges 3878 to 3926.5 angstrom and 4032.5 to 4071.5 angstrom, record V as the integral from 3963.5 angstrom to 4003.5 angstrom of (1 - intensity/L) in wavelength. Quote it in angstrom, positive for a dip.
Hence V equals 5.5 angstrom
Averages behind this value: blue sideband 40.4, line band 39.5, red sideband 50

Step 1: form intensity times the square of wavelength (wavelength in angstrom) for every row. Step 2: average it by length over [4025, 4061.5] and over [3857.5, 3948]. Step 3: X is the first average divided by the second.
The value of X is 1.3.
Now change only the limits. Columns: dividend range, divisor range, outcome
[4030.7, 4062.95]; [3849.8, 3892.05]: 1.32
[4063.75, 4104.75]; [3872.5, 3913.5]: 1.31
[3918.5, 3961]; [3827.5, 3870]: 0.98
